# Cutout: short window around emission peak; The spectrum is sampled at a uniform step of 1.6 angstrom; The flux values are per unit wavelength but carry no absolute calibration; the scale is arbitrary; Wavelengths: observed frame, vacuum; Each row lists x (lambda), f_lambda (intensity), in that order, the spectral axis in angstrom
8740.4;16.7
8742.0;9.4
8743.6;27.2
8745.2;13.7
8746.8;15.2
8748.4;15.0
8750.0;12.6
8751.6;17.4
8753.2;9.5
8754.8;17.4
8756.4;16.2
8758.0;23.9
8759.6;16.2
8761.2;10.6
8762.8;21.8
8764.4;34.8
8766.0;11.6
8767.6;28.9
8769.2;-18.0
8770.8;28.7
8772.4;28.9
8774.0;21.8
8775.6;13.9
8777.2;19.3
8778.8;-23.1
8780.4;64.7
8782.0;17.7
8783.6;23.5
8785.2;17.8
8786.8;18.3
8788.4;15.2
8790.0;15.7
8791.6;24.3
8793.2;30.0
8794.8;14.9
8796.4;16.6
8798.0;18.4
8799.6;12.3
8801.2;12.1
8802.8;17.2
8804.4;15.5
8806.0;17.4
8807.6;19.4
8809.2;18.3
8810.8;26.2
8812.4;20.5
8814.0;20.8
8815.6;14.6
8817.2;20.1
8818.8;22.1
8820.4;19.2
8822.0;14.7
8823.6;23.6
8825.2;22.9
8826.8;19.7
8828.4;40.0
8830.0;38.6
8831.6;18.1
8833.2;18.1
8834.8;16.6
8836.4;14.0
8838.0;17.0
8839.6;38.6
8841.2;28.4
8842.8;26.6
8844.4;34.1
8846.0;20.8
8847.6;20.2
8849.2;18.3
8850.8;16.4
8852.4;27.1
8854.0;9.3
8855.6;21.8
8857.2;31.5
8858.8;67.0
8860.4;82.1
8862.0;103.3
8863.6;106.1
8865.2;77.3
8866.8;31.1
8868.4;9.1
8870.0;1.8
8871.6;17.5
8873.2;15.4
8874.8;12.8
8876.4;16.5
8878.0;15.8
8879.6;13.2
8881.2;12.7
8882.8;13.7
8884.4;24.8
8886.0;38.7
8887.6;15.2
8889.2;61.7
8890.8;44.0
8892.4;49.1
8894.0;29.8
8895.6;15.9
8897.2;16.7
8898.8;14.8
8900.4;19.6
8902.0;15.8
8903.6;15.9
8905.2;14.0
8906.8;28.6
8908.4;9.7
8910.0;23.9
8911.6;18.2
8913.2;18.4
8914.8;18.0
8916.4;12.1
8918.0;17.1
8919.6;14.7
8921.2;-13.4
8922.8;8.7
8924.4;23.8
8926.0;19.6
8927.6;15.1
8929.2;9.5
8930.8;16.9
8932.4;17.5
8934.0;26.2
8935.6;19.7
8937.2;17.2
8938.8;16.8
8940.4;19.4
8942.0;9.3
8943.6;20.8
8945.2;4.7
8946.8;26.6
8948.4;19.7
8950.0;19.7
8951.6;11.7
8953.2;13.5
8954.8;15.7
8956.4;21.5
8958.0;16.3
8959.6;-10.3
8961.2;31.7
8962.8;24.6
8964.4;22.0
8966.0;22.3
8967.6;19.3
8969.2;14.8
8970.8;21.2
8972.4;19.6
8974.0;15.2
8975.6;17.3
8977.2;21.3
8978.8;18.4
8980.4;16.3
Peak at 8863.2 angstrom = H-alpha 6563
